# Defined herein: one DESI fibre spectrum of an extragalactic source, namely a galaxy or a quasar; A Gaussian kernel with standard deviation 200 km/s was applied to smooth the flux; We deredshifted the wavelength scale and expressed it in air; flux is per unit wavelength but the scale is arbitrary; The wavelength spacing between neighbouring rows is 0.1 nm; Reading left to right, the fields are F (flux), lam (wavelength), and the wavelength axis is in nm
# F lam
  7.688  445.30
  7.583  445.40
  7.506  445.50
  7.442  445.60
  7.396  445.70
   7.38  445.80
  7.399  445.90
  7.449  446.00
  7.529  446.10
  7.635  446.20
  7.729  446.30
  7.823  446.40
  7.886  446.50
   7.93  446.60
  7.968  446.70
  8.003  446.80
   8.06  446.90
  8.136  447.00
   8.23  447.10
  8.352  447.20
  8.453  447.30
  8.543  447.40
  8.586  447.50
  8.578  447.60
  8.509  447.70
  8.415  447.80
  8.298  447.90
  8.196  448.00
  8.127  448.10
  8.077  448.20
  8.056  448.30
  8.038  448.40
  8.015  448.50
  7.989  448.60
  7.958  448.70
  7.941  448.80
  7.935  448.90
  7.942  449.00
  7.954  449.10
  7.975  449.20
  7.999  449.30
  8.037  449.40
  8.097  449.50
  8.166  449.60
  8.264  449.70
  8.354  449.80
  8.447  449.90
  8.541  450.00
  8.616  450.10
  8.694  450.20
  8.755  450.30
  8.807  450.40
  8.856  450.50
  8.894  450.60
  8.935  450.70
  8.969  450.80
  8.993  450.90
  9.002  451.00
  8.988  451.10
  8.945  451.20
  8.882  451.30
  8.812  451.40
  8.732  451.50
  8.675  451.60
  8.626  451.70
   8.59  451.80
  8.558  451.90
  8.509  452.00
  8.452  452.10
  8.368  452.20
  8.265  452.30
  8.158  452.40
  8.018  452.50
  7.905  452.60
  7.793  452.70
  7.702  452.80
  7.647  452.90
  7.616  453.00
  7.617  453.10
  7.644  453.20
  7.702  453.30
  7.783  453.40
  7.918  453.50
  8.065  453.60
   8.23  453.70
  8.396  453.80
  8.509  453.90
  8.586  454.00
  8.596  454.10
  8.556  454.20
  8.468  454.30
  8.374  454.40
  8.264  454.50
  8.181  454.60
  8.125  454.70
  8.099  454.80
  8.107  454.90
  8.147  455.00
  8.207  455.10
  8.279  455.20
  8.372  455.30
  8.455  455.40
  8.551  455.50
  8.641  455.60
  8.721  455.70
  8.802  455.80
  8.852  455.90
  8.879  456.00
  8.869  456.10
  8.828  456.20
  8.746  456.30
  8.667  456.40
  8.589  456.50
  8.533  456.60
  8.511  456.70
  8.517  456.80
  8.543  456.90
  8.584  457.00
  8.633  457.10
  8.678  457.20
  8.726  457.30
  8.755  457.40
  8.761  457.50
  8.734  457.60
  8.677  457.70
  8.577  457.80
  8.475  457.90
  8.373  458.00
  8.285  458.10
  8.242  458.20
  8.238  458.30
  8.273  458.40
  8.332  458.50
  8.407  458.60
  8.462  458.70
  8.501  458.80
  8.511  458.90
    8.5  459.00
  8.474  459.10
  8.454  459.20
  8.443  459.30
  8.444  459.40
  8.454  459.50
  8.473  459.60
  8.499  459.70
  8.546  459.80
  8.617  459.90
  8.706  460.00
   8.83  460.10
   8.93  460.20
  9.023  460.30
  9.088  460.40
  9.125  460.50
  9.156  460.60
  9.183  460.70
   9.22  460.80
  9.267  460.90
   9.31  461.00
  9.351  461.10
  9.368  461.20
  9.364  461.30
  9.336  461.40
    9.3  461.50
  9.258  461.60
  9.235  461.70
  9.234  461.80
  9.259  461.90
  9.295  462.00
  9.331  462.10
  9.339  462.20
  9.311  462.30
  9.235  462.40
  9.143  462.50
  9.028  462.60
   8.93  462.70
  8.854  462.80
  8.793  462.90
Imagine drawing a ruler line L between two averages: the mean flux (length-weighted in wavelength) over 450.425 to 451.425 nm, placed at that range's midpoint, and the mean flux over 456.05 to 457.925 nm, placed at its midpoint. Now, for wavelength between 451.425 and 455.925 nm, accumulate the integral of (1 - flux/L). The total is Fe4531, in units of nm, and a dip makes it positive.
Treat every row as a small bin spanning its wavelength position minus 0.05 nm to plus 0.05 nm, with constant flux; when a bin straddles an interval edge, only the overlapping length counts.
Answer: 0.28 nm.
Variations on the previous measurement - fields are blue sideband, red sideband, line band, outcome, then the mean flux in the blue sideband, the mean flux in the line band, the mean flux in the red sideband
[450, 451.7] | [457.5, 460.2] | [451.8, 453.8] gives 0.17 nm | 8.83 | 8.02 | 8.5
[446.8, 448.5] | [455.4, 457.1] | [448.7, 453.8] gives 0.07 nm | 8.27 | 8.32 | 8.67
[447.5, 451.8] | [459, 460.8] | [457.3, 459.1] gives 0.04 nm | 8.43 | 8.48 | 8.74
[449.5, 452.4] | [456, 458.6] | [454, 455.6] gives 0.05 nm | 8.65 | 8.34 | 8.57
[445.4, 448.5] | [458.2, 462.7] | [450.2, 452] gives -0.12 nm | 7.98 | 8.81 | 8.9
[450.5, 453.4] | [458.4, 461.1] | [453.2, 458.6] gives 0.07 nm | 8.39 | 8.45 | 8.73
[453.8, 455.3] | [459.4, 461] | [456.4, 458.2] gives 0.00 nm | 8.33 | 8.58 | 8.87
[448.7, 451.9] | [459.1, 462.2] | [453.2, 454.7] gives 0.08 nm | 8.52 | 8.23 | 9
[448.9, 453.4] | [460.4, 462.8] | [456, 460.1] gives 0.18 nm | 8.36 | 8.55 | 9.23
